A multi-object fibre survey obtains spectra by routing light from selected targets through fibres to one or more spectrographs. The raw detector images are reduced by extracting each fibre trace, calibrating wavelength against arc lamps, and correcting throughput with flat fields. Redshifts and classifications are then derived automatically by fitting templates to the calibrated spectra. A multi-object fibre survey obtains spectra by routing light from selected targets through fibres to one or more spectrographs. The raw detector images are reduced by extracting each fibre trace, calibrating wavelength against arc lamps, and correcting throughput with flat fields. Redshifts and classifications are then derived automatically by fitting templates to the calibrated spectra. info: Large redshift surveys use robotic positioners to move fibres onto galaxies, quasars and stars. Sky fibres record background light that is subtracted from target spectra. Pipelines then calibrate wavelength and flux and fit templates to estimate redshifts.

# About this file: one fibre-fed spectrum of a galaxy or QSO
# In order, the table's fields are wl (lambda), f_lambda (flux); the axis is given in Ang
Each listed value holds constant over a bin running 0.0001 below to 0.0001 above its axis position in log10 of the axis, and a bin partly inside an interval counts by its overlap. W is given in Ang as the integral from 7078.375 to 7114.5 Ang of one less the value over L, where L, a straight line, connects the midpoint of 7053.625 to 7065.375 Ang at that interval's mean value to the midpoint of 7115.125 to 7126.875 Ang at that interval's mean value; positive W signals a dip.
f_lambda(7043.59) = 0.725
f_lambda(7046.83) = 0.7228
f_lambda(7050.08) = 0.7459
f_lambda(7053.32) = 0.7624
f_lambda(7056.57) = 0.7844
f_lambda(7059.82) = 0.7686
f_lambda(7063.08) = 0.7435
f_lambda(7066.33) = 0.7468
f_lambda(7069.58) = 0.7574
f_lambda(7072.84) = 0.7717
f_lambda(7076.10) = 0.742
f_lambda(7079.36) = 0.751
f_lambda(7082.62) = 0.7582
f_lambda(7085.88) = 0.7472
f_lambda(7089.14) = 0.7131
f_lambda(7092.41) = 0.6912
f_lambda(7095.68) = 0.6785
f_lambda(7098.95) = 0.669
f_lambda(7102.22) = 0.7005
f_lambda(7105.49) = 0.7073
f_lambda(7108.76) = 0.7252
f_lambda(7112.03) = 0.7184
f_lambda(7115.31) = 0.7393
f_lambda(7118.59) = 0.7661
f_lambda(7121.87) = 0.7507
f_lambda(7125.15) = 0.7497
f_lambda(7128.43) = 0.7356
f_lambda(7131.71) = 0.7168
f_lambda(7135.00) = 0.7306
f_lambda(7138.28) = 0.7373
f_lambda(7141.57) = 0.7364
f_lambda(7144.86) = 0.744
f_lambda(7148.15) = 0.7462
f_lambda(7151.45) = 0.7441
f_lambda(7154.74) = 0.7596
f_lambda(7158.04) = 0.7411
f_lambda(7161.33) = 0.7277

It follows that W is 2.0 Ang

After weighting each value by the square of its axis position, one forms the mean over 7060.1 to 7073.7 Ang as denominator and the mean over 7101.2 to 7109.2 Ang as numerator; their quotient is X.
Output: 0.95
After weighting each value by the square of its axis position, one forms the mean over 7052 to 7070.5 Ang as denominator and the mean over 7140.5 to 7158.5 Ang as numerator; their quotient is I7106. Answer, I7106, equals 1.0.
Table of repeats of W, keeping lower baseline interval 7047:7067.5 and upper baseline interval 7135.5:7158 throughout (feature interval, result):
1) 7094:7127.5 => 1.2 Ang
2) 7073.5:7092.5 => 0.3 Ang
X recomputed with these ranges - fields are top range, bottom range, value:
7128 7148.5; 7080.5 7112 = 1.05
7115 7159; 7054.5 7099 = 1.02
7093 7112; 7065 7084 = 0.93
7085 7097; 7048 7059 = 0.93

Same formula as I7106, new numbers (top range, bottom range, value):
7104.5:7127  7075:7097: 1.02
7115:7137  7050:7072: 0.99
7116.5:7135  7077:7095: 1.03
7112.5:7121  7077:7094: 1.03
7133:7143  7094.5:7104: 1.09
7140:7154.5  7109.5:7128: 1.01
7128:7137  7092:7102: 1.08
